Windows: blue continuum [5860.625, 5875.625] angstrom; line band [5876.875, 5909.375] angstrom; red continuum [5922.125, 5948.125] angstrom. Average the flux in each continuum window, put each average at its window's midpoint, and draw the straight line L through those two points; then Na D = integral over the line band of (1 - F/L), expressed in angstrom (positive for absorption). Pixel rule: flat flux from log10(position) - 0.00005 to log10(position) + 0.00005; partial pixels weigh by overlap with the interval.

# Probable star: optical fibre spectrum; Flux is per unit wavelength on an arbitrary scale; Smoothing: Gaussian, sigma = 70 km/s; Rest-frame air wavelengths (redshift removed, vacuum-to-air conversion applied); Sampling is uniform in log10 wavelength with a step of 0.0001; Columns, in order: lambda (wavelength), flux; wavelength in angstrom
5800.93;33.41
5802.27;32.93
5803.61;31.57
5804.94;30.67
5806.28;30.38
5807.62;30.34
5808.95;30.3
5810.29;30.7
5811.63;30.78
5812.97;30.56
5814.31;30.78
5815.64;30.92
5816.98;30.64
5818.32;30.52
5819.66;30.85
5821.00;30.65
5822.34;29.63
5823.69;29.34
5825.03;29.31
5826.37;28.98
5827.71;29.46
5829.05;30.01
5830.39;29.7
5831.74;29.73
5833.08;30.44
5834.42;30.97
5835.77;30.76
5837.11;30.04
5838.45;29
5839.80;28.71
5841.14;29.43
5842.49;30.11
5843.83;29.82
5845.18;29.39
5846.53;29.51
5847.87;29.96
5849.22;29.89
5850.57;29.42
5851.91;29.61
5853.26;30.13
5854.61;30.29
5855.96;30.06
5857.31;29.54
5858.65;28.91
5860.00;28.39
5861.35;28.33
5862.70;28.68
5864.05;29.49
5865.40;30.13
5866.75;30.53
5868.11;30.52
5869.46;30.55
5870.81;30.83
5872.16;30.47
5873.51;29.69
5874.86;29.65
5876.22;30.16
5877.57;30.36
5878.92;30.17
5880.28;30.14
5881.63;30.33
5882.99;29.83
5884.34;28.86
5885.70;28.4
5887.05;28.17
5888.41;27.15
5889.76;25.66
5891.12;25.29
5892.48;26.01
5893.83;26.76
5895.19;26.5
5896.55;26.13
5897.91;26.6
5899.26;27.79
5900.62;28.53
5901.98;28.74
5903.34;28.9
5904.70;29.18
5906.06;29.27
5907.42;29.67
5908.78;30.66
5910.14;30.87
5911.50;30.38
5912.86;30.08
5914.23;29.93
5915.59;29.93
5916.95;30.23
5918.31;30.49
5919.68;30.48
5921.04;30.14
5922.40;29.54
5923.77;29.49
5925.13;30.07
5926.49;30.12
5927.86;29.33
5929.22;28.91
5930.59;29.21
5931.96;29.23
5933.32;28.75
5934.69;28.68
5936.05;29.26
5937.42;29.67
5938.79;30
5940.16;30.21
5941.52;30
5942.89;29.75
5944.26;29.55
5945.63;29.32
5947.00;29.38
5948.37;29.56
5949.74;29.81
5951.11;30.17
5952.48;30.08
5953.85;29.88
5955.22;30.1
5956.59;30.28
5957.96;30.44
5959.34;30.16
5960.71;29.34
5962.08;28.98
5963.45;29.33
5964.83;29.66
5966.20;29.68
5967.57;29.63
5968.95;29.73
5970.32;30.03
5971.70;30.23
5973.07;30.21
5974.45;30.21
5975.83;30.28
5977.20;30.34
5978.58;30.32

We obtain 1.6 angstrom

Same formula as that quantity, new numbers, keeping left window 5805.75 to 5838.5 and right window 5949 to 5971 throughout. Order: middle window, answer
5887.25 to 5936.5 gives 1.88 angstrom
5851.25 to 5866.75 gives 0.34 angstrom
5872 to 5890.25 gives 0.51 angstrom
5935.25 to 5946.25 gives 0.07 angstrom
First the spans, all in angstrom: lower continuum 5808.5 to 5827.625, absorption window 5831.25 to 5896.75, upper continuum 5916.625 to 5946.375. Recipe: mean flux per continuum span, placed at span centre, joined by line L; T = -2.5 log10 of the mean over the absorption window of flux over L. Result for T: 0.03 mag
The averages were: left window 30.3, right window 29.6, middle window 29.3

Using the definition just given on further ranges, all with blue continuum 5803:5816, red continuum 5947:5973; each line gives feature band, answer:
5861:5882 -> 0.01 mag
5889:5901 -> 0.14 mag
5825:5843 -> 0.03 mag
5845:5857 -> 0.02 mag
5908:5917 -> -0.01 mag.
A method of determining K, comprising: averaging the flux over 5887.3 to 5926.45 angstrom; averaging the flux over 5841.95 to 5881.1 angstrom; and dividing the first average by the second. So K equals 1.0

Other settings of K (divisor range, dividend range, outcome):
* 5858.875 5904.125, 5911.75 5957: 1.04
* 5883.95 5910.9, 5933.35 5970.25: 1.06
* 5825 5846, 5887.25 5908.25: 0.92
